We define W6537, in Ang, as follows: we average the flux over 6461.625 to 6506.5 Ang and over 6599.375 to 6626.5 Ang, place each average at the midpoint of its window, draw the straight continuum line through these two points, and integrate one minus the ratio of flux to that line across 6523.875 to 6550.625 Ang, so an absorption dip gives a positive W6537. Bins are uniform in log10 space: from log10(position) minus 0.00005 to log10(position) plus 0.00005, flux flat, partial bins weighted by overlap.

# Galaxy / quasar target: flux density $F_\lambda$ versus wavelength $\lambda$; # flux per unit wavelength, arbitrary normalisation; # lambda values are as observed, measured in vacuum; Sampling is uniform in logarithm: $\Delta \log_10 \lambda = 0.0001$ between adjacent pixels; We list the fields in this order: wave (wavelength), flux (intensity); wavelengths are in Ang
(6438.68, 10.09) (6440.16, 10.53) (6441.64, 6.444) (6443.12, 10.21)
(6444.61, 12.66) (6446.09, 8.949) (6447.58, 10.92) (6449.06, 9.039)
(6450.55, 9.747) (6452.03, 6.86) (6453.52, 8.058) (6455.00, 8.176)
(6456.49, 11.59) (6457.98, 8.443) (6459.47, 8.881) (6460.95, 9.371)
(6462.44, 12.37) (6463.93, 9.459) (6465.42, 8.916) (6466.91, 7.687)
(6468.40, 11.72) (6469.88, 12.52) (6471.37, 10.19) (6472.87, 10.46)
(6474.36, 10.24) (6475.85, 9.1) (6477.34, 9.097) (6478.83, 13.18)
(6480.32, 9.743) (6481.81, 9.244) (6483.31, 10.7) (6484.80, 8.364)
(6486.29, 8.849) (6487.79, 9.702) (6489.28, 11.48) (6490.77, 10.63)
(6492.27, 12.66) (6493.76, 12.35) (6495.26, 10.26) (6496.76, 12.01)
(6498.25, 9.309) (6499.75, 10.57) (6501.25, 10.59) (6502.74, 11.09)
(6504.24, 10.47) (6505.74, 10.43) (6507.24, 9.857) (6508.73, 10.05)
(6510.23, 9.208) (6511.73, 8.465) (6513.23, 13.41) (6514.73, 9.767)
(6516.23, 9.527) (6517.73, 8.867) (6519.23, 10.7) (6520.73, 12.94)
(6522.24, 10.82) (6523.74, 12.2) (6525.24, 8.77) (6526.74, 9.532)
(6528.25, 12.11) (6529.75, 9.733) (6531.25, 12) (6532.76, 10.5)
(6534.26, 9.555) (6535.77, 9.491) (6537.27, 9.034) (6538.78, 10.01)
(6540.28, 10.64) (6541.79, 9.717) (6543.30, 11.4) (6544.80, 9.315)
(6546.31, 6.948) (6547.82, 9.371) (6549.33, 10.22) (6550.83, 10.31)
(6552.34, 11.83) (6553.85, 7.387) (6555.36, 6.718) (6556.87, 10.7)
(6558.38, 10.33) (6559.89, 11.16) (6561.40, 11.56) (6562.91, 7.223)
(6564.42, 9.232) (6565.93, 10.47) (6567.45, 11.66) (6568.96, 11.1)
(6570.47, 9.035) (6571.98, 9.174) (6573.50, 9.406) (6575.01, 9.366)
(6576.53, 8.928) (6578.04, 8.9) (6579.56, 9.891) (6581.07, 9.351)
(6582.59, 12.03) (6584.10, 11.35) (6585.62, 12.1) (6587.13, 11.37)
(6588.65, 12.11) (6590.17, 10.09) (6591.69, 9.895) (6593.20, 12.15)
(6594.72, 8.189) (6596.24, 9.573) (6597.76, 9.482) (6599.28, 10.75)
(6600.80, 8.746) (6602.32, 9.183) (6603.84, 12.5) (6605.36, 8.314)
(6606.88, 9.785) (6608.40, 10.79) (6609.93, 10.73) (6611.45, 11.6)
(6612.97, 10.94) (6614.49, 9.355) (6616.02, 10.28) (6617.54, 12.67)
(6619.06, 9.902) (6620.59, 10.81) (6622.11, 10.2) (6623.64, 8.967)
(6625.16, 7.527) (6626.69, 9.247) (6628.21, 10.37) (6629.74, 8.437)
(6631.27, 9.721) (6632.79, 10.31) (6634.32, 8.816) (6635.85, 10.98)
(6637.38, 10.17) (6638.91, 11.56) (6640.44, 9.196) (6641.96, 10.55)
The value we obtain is 0.91 Ang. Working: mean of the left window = 10.4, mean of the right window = 10.1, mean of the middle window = 9.97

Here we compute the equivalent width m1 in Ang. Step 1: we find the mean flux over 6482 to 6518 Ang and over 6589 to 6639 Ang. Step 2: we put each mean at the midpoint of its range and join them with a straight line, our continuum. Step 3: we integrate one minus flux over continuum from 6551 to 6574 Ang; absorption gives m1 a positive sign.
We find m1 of 0.9 Ang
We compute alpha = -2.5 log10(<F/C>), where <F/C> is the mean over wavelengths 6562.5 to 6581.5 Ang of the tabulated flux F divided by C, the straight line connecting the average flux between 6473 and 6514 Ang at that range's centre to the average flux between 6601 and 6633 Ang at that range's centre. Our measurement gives 0.07 mag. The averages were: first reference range 10.4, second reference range 10.1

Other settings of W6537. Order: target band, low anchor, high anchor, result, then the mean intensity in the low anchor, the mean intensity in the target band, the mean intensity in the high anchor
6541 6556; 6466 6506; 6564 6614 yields 1.44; 10.5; 9.34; 10.3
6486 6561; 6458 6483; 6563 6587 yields -1.35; 10.1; 10.3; 10.1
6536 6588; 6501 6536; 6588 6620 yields 2.30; 10.4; 9.92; 10.3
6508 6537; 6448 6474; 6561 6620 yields -1.34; 9.64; 10.4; 10.2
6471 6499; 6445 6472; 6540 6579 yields -2.16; 9.65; 10.4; 9.68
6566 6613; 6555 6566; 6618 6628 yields -2.90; 9.73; 10.3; 9.6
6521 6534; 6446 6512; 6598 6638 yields -0.91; 10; 10.7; 10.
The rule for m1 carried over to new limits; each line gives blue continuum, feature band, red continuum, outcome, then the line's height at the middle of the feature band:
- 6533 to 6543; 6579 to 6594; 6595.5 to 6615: -1.46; 10.1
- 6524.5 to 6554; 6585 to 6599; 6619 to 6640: -0.99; 9.84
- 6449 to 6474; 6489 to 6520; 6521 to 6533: -0.46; 10.4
